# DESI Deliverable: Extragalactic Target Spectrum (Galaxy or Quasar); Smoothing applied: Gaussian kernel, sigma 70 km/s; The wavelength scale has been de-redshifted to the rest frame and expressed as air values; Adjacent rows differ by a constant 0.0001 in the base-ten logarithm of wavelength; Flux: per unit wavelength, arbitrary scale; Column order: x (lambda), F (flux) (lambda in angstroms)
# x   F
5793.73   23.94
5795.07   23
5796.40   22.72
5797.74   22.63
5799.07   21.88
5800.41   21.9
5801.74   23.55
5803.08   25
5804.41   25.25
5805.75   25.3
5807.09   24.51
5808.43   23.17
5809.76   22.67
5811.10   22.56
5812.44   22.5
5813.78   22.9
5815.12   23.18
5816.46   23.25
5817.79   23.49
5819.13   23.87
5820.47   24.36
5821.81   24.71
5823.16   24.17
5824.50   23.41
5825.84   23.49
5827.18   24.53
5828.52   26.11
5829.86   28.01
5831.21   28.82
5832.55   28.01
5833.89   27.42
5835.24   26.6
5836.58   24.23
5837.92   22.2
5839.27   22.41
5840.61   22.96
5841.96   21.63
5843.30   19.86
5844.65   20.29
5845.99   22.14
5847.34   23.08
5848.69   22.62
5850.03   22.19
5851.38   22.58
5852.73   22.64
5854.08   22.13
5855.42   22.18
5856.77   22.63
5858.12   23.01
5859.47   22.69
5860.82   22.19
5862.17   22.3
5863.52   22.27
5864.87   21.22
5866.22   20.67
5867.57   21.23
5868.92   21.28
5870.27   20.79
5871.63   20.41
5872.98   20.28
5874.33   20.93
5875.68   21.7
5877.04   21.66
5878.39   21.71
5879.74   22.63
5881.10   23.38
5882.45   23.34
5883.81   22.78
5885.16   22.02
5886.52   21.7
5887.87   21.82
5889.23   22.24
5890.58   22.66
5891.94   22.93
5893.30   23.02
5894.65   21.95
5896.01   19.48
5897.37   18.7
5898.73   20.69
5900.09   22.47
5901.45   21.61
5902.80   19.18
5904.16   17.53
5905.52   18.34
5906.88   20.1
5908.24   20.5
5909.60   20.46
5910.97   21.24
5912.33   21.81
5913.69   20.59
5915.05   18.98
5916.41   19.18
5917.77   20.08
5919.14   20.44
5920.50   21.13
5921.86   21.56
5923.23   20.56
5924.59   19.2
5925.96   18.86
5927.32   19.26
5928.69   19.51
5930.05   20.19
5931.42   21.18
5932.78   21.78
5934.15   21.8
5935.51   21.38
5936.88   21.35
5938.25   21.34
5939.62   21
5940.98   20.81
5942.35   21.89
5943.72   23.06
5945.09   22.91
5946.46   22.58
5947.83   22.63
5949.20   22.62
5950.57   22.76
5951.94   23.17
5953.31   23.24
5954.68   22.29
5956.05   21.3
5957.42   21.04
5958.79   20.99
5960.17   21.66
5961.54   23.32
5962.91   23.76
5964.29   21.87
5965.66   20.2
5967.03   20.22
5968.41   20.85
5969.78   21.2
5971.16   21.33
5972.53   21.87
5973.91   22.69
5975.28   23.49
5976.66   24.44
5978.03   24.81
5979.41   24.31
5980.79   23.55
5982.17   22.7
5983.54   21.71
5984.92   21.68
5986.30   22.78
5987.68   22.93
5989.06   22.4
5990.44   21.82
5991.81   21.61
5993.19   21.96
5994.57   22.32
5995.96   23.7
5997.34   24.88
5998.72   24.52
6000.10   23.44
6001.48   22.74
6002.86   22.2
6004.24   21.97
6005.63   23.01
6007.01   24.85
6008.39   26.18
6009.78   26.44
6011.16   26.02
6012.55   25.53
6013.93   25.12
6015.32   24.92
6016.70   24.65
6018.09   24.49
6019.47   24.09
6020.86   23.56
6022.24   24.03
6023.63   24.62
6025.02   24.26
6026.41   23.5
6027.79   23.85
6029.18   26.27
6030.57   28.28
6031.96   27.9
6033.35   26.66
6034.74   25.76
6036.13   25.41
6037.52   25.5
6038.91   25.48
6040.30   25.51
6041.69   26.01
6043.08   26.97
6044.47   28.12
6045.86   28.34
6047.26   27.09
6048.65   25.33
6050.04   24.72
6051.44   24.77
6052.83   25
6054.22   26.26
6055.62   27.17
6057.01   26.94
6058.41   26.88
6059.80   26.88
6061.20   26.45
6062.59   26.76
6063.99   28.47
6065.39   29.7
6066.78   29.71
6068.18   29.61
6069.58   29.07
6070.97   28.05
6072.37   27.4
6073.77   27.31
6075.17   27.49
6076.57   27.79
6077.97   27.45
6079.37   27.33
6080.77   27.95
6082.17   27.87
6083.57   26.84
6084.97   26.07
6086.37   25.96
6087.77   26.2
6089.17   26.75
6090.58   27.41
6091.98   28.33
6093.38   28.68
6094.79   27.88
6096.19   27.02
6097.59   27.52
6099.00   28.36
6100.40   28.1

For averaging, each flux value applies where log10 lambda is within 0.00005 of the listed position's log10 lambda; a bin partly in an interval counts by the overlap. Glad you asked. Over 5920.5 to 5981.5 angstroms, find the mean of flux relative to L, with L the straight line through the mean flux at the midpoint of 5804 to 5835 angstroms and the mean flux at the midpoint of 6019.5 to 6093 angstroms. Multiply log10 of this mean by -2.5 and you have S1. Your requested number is 0.18 mag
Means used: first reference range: 24.6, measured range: 21.8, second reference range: 26.7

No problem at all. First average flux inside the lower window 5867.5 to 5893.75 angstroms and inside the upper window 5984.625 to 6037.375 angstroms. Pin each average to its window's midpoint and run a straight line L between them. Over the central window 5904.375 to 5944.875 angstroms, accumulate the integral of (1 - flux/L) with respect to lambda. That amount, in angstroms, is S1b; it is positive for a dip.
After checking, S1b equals 3.8 angstroms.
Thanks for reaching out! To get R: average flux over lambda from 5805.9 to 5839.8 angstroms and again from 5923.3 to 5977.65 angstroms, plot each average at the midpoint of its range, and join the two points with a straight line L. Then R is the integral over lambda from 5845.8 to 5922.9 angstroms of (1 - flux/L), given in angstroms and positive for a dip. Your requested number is 5.7 angstroms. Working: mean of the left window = 24.4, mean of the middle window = 21.4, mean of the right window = 21.7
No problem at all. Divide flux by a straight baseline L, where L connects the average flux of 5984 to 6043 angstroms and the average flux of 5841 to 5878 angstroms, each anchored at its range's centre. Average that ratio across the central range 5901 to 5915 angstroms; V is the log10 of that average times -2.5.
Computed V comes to 0.127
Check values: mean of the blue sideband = 21.7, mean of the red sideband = 24.4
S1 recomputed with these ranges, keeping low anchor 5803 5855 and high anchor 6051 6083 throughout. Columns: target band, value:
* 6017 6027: 0.116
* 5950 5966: 0.165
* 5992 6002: 0.137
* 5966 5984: 0.159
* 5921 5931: 0.259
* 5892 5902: 0.171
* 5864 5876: 0.167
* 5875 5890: 0.109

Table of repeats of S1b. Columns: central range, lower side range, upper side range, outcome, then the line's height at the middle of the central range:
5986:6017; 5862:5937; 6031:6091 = 1.3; 24.8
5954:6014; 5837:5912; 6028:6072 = 4.9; 24.9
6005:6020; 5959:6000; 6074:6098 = -0.6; 24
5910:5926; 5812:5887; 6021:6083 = 2.5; 24.2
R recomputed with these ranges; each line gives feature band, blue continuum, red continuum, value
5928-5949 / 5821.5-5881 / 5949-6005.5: 0.96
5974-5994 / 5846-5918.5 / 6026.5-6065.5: 1.36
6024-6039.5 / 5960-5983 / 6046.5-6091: -0.19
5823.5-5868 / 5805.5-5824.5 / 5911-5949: -0.77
